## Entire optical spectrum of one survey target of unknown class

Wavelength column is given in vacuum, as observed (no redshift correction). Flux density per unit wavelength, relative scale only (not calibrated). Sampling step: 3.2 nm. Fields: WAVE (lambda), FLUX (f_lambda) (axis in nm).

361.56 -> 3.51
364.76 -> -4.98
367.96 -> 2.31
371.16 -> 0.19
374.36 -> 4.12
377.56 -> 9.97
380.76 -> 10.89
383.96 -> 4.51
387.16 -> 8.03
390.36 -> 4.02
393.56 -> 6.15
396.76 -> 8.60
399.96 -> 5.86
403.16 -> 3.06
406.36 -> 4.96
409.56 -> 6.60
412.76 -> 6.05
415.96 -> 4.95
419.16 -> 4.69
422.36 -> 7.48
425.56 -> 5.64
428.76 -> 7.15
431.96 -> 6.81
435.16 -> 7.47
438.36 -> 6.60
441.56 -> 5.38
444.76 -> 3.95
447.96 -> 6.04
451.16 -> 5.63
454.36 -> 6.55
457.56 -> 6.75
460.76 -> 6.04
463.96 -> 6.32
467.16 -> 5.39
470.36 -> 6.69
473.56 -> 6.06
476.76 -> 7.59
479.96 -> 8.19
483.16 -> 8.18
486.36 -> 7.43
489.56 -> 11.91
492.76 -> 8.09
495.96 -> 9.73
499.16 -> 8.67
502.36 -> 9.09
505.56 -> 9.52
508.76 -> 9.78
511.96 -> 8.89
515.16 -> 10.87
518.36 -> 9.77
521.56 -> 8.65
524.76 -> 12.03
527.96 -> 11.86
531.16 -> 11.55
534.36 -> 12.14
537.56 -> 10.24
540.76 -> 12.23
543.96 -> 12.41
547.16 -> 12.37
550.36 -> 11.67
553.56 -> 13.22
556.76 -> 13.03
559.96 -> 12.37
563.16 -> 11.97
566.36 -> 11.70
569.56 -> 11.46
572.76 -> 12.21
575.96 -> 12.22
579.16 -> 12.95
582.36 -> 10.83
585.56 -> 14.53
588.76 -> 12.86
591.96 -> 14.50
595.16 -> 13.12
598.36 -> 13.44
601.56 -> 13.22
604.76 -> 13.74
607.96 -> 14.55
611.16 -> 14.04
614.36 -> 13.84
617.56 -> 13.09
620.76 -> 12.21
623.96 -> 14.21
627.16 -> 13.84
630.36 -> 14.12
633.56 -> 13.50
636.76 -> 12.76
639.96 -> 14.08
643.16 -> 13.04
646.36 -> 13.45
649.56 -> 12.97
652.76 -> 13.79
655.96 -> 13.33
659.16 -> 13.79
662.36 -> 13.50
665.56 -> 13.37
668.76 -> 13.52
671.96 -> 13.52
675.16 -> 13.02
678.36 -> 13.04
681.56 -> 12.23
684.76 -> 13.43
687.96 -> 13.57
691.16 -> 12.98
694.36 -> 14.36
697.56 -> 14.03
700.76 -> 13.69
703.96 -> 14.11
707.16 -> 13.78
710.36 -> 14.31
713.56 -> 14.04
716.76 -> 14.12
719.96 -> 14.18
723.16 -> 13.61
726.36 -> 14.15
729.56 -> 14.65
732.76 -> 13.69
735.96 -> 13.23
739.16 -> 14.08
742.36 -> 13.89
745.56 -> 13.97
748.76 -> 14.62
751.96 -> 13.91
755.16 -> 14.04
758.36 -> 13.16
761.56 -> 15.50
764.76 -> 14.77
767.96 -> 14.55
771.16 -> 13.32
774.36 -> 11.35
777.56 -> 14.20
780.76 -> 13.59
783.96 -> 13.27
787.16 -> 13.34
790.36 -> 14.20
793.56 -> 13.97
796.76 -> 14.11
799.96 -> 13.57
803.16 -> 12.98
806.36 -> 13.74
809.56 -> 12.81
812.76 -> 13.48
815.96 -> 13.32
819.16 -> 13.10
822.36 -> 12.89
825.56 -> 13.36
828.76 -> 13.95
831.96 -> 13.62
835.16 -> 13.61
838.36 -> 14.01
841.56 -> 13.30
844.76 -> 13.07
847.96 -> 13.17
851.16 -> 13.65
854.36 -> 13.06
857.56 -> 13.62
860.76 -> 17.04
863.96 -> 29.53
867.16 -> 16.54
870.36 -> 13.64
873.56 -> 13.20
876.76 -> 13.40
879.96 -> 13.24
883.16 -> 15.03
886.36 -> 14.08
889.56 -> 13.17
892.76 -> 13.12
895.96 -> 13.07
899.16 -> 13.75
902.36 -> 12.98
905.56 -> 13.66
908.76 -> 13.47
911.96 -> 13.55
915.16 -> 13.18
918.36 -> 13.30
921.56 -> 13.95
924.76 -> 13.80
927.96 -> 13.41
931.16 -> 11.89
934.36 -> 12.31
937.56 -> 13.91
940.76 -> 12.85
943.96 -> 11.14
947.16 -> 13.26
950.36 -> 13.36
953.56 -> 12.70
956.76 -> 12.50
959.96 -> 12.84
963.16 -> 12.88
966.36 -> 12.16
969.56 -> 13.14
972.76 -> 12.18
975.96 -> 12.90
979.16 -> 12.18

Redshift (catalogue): 0.31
